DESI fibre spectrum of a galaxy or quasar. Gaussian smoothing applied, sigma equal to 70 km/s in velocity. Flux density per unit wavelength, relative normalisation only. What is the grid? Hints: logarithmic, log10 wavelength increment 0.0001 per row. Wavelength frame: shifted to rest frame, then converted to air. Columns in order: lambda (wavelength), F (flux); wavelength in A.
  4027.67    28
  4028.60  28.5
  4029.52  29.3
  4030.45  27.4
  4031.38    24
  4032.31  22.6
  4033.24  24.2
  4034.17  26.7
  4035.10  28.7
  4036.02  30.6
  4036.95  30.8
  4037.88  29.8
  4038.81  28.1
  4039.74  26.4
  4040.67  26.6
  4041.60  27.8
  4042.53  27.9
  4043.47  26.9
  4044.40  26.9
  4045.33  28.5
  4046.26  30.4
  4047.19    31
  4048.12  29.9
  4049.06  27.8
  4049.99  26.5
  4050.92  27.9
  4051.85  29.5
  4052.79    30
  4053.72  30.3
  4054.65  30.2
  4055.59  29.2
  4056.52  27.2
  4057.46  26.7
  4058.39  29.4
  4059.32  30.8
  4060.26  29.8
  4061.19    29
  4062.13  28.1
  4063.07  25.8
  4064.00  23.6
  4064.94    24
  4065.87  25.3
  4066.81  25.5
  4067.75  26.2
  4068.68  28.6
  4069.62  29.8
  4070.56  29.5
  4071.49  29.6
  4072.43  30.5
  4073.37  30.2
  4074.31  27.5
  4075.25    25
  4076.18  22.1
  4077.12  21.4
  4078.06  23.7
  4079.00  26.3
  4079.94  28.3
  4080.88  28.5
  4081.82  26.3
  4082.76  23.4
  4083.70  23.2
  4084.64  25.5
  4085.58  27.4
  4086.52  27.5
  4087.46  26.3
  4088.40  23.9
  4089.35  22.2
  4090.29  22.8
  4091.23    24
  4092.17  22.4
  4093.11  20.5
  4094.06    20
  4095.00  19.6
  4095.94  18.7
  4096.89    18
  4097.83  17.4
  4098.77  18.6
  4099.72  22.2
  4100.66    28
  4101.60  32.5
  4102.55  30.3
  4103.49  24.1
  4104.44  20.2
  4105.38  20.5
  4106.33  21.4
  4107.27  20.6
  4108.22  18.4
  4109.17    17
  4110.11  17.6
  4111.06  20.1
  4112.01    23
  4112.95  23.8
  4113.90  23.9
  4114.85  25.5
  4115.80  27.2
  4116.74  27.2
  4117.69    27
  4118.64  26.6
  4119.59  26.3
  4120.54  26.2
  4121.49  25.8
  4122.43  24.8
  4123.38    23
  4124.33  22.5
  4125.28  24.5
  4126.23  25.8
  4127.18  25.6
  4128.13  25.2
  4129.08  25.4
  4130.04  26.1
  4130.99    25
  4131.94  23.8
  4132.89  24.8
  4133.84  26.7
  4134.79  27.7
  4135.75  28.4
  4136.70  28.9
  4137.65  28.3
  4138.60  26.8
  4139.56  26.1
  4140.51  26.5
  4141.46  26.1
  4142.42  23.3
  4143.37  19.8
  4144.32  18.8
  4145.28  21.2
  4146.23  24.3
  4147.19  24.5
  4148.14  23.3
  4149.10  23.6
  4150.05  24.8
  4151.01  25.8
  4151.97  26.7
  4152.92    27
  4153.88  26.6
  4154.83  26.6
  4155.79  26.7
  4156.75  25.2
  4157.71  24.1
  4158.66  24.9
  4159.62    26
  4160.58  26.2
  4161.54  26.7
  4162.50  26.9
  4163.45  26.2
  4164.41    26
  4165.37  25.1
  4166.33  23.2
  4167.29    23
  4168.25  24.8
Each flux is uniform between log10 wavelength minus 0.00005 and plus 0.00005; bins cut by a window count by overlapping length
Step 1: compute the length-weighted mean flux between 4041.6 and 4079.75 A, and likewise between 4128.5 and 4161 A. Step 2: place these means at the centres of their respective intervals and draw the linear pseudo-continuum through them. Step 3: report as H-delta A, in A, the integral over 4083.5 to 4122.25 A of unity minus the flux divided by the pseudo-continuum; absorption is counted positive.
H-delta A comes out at 4.7 A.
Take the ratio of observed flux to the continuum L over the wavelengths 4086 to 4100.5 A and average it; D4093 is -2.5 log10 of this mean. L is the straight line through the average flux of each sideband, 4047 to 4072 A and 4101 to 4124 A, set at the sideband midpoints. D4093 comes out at 0.17 mag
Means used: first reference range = 28.2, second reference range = 23.9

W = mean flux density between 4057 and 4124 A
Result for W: 24.7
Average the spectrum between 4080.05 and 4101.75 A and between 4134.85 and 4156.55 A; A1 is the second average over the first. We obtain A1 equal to 1.08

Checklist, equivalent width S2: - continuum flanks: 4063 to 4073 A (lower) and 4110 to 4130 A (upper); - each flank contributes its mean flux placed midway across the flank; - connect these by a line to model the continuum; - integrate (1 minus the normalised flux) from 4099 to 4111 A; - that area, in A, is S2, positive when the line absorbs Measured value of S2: 1.4 A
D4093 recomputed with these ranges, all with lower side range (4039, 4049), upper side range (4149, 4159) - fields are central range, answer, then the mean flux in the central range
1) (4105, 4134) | 0.112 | 23.9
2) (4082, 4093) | 0.121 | 24.3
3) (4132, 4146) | 0.037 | 25.2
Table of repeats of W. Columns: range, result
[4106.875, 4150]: 24.4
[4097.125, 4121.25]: 23.4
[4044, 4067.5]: 28.1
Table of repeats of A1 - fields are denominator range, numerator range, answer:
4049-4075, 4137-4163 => 0.89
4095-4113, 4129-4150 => 1.16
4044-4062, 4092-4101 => 0.70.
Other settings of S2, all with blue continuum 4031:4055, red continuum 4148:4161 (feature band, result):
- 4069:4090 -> 0.8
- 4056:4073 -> -0.1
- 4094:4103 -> 1.4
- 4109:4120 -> 1.1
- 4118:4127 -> 0.4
